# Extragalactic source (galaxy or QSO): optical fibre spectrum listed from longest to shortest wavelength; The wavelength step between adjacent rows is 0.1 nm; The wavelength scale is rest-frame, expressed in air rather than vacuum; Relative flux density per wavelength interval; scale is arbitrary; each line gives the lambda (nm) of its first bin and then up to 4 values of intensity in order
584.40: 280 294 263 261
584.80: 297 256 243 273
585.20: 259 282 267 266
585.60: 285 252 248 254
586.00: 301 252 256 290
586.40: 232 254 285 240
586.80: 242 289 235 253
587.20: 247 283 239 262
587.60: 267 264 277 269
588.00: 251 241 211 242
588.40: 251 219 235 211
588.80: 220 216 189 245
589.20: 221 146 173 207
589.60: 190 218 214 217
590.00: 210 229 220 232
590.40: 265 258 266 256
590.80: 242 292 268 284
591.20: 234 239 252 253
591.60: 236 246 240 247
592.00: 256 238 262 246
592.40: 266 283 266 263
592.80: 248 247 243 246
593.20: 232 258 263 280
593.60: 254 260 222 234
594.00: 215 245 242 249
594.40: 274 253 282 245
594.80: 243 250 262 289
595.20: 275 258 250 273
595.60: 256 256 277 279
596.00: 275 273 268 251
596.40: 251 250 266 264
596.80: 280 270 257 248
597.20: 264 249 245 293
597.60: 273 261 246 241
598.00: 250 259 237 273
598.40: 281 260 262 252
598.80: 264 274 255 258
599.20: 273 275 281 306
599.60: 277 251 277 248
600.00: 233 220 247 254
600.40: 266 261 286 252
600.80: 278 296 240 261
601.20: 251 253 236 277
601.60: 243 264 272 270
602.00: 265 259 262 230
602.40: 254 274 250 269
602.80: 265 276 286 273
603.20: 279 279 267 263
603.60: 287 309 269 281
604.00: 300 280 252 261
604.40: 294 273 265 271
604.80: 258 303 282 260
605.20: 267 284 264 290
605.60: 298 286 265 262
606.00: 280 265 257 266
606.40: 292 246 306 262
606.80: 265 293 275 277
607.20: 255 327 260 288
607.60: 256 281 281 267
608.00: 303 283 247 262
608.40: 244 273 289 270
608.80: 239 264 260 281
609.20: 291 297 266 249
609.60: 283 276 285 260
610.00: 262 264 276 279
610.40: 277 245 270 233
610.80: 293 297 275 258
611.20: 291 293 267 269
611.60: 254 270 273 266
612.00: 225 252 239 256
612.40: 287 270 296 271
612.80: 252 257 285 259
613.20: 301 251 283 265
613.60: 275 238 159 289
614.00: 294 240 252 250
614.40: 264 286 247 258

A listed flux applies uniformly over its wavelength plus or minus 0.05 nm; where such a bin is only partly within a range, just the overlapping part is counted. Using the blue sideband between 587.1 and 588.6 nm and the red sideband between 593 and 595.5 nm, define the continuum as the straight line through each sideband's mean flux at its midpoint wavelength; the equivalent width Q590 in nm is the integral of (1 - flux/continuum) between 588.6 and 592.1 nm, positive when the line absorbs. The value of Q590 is 0.28 nm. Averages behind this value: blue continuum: 251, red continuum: 254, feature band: 232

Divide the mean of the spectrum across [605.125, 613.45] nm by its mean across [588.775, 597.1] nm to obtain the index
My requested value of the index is 1.09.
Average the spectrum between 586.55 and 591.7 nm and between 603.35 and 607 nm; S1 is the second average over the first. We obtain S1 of 1.2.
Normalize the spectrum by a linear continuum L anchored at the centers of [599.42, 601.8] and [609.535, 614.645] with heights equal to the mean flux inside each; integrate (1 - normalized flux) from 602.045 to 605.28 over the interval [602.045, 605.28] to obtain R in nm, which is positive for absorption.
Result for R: -0.12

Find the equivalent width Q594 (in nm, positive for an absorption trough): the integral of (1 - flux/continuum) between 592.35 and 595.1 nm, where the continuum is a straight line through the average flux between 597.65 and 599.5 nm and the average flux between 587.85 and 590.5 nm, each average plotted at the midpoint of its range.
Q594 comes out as -0.14 nm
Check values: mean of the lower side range 222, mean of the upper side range 262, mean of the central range 253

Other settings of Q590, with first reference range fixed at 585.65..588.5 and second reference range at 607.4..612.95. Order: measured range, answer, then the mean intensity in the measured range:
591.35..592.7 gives 0.03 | 254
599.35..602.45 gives 0.04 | 260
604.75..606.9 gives -0.06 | 275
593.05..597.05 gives 0.04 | 258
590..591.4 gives 0.04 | 251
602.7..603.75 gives -0.05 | 278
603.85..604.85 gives -0.03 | 274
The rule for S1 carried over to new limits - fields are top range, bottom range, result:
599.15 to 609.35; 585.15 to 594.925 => 1.09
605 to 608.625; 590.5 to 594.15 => 1.09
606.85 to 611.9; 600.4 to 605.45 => 1.01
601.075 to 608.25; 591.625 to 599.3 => 1.05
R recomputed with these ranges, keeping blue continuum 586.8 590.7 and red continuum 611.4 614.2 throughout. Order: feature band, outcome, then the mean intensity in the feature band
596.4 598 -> -0.105 nm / 260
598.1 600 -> -0.152 nm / 266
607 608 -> -0.087 nm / 278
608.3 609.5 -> -0.054 nm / 269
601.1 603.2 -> -0.103 nm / 262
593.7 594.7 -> -0.027 nm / 247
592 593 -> -0.077 nm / 257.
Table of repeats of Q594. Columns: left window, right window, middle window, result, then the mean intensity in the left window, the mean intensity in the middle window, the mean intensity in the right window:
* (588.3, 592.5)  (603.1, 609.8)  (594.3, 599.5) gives -0.25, 235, 263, 275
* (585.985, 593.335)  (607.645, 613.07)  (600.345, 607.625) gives -0.26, 244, 271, 269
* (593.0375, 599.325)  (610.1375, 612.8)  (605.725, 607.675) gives -0.06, 259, 274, 268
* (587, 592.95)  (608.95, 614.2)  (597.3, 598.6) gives -0.05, 241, 260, 267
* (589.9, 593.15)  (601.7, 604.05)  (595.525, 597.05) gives -0.03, 251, 265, 271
